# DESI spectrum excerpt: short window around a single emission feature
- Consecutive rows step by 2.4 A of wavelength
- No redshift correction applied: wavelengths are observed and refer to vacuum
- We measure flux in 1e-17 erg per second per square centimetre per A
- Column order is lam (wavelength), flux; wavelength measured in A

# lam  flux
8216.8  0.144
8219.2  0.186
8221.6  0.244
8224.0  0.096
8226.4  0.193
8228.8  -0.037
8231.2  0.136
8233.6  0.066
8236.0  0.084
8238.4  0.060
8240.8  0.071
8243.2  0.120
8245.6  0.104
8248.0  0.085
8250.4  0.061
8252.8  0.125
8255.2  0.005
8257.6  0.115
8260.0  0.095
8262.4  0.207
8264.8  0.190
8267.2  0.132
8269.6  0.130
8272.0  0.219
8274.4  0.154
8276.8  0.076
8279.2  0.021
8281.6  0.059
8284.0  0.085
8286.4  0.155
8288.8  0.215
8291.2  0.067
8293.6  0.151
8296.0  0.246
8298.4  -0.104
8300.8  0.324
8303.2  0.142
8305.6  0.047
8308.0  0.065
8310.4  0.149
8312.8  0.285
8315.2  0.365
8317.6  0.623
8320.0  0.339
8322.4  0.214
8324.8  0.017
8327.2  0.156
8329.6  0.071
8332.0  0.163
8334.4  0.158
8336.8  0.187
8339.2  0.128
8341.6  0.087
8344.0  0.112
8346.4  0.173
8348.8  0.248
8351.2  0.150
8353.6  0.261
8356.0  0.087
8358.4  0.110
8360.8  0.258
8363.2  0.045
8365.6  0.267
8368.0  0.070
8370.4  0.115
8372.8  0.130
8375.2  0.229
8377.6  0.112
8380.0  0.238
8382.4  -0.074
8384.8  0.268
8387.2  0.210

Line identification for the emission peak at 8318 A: H-gamma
